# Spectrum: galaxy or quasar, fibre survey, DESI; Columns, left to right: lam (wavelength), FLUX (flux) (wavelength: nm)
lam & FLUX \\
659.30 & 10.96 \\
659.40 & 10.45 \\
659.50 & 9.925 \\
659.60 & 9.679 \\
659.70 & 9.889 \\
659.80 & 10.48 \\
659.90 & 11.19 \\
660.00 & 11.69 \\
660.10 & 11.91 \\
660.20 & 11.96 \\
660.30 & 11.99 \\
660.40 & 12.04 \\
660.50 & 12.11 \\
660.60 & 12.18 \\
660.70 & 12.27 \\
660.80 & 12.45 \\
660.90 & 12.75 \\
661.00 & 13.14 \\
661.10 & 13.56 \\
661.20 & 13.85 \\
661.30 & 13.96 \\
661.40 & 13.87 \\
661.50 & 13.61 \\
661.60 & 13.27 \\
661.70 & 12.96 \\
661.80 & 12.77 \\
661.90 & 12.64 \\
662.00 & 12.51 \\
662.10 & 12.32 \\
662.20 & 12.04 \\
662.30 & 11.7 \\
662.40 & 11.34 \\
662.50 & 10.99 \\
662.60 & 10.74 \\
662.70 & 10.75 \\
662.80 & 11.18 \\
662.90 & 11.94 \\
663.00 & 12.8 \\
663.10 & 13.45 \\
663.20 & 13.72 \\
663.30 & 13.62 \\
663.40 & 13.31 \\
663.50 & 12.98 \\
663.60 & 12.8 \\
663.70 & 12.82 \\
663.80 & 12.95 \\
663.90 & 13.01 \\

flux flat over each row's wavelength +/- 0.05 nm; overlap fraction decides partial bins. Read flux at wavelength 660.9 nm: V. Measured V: 12.75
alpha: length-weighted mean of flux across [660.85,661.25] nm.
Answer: 13.3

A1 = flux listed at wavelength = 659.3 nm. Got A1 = 10.96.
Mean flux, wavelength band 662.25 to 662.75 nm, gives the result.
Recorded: 11.1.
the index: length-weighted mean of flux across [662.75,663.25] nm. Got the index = 12.6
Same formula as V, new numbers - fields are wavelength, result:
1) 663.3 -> 13.62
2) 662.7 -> 10.75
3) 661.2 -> 13.85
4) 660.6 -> 12.18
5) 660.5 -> 12.11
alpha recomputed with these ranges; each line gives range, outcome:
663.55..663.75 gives 12.8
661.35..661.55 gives 13.7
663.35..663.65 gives 13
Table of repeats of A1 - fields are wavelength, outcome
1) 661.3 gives 13.96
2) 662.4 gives 11.34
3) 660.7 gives 12.27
